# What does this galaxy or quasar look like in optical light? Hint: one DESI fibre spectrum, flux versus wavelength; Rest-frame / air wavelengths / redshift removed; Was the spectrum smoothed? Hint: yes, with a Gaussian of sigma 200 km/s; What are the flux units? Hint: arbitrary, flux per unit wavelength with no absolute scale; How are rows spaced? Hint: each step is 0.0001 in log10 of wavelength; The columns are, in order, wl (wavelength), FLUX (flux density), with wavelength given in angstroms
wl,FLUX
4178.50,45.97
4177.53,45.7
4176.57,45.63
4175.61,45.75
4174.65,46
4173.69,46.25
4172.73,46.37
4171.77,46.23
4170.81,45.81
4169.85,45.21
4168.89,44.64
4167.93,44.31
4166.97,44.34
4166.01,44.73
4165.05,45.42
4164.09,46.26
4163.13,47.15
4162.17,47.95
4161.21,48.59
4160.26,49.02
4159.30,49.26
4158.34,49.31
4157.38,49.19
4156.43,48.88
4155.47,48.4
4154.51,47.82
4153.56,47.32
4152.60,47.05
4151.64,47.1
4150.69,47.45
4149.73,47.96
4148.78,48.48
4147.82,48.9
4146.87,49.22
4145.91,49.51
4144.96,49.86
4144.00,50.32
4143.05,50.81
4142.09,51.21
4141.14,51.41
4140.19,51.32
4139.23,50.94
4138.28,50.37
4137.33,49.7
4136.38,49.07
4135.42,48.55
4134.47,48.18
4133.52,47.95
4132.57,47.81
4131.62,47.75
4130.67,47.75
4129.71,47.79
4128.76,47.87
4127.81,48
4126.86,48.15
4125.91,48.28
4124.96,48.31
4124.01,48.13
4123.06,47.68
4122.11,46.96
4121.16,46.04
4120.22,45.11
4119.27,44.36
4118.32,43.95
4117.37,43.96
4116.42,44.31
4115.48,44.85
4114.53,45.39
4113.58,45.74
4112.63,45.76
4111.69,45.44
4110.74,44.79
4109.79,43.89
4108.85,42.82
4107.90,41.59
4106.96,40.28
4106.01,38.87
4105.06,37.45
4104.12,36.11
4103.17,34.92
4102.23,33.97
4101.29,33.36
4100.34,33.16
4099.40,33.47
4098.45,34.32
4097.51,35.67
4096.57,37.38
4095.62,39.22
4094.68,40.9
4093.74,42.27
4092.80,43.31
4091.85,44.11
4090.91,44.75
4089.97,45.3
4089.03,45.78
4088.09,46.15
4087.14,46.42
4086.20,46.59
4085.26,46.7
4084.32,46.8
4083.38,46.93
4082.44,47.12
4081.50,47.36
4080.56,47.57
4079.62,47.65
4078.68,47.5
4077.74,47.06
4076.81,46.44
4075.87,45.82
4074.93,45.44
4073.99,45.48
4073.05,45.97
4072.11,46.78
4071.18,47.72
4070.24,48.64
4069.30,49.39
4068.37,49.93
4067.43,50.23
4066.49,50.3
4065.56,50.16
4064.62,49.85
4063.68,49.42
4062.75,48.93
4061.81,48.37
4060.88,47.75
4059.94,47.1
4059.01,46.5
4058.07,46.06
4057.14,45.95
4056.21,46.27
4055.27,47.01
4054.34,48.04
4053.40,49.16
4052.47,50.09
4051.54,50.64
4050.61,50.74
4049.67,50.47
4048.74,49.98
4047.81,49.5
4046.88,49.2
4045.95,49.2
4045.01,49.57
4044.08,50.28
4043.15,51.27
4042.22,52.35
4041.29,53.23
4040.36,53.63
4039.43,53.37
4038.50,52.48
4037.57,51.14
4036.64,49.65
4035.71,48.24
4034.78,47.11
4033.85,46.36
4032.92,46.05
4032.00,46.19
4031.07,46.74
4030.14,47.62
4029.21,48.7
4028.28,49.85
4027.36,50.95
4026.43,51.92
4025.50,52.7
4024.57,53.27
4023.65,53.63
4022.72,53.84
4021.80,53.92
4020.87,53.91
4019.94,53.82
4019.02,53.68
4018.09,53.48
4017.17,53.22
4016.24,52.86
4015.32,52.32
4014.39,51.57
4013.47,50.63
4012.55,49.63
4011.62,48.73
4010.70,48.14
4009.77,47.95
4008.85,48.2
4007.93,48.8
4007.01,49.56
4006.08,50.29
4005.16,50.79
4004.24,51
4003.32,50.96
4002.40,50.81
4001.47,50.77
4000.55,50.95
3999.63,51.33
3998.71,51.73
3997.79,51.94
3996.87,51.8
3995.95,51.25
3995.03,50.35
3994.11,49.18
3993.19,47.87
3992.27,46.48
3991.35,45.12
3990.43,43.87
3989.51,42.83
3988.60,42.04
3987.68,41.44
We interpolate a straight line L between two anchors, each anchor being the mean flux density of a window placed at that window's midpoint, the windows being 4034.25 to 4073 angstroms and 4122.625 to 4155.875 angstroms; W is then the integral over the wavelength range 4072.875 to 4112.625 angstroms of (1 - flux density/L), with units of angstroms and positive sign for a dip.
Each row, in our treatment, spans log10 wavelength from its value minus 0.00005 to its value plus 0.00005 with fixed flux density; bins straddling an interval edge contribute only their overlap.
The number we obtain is 5.3 angstroms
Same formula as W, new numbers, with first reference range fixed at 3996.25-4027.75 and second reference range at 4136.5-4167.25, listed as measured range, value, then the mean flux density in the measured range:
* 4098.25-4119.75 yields 3.8 angstroms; 40.6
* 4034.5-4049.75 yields 0.0 angstroms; 50.7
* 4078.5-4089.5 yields 0.7 angstroms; 46.8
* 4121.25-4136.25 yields 0.4 angstroms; 47.9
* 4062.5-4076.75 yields 0.6 angstroms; 48.2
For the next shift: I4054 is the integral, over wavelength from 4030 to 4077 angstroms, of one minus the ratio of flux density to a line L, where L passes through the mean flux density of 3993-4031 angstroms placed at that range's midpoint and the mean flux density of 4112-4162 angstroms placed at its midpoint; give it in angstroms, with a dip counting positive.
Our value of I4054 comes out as 1.2 angstroms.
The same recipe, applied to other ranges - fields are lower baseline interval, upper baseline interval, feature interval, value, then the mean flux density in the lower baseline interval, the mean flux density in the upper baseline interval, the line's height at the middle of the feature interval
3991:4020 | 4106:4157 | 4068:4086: 0.56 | 50.5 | 47.3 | 48.7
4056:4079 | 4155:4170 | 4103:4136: 1.58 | 47.8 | 47.1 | 47.4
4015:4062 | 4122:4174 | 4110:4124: 0.94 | 50.2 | 48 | 48.7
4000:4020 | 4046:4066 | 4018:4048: -0.65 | 50.8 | 48.6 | 49.7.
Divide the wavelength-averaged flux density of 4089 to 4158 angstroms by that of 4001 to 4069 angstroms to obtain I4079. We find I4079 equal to 0.90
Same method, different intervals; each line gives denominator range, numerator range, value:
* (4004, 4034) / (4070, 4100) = 0.88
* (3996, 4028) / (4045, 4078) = 0.94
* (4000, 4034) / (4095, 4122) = 0.80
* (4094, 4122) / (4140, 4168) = 1.19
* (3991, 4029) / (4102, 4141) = 0.89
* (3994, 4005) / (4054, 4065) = 0.93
